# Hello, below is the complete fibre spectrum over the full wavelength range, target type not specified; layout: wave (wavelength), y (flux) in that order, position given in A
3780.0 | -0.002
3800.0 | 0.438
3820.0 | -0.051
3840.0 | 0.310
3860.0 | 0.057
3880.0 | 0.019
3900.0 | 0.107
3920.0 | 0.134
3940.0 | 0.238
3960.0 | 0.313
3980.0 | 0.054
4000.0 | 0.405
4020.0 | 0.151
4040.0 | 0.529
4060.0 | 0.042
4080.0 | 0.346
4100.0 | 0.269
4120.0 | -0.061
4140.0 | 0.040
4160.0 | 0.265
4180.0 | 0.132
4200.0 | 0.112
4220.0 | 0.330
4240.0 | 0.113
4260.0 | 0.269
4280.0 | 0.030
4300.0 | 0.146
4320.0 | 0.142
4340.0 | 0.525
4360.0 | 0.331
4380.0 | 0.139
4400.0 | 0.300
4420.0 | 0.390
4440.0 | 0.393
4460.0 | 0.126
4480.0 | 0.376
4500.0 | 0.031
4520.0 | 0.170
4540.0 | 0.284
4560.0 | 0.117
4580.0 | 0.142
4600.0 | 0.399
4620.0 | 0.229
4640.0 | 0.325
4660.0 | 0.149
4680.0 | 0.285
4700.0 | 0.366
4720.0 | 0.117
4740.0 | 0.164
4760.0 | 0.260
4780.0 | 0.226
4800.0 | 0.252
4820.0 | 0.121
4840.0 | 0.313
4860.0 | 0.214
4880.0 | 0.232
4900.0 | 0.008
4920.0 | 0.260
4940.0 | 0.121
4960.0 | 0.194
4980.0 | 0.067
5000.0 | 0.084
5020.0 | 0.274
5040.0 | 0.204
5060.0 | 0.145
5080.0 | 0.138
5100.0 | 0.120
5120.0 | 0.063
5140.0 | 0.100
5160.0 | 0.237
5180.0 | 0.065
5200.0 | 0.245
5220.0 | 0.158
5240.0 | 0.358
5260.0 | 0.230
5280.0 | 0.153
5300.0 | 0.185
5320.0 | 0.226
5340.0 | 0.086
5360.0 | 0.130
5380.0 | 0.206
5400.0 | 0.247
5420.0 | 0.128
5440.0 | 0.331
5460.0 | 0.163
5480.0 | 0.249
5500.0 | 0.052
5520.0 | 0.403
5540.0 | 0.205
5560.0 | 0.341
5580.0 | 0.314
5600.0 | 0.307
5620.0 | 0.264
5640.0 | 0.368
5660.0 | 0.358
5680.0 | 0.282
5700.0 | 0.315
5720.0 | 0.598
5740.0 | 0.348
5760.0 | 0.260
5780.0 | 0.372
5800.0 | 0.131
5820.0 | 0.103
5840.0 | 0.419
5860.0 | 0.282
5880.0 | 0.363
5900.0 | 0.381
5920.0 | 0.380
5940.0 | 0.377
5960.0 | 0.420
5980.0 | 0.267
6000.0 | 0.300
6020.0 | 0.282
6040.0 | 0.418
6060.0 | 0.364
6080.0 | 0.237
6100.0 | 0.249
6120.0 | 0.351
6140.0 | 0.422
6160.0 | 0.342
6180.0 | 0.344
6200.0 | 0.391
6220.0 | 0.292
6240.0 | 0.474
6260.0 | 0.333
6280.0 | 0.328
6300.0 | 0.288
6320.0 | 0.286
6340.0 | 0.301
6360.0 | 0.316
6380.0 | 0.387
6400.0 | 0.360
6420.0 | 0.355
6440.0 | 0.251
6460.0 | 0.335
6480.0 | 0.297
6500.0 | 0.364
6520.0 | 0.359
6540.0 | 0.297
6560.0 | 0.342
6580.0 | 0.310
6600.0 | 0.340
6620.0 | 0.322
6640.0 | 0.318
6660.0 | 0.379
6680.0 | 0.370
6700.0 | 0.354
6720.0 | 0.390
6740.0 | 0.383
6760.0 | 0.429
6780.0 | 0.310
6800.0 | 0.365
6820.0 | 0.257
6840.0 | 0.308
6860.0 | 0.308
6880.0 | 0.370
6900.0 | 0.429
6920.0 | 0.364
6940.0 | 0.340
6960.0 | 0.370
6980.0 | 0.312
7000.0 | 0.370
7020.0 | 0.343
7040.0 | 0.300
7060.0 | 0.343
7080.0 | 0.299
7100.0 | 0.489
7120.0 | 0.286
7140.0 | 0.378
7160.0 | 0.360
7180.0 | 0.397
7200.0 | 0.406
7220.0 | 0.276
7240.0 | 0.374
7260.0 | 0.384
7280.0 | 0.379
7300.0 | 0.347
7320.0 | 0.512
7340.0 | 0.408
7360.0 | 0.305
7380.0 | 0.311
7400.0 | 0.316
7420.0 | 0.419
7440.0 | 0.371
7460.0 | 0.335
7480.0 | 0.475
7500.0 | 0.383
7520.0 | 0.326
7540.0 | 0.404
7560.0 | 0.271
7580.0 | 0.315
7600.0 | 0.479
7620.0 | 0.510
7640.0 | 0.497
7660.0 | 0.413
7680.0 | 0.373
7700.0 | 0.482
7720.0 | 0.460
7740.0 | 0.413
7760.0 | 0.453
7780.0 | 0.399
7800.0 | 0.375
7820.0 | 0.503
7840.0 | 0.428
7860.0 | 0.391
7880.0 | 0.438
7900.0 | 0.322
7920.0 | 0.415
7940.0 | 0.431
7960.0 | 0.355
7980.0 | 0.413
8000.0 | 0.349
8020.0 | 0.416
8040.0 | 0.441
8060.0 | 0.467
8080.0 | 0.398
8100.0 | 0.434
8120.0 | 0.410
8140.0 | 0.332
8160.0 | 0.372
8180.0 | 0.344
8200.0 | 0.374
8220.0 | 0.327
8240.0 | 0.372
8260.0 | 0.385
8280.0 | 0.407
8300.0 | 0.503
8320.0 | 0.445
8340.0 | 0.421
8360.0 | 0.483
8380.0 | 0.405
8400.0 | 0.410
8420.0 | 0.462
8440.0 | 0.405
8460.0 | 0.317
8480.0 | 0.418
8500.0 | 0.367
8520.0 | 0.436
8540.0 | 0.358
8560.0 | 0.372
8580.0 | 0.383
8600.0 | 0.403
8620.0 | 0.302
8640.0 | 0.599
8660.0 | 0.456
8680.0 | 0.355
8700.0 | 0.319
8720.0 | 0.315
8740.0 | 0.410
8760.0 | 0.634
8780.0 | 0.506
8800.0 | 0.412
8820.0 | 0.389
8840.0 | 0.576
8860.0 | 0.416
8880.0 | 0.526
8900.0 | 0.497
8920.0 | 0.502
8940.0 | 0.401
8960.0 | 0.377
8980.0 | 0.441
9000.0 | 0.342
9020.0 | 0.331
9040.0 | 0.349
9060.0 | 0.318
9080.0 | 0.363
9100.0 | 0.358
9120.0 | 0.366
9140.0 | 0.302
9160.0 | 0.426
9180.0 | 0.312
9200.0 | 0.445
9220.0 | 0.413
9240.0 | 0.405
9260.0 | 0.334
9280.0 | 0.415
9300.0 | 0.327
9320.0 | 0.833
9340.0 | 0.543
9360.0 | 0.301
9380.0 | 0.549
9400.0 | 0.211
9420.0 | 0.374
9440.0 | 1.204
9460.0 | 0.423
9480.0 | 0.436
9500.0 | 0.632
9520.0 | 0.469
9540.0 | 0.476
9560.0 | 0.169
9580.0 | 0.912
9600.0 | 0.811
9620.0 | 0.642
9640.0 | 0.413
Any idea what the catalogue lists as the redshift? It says 0.46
